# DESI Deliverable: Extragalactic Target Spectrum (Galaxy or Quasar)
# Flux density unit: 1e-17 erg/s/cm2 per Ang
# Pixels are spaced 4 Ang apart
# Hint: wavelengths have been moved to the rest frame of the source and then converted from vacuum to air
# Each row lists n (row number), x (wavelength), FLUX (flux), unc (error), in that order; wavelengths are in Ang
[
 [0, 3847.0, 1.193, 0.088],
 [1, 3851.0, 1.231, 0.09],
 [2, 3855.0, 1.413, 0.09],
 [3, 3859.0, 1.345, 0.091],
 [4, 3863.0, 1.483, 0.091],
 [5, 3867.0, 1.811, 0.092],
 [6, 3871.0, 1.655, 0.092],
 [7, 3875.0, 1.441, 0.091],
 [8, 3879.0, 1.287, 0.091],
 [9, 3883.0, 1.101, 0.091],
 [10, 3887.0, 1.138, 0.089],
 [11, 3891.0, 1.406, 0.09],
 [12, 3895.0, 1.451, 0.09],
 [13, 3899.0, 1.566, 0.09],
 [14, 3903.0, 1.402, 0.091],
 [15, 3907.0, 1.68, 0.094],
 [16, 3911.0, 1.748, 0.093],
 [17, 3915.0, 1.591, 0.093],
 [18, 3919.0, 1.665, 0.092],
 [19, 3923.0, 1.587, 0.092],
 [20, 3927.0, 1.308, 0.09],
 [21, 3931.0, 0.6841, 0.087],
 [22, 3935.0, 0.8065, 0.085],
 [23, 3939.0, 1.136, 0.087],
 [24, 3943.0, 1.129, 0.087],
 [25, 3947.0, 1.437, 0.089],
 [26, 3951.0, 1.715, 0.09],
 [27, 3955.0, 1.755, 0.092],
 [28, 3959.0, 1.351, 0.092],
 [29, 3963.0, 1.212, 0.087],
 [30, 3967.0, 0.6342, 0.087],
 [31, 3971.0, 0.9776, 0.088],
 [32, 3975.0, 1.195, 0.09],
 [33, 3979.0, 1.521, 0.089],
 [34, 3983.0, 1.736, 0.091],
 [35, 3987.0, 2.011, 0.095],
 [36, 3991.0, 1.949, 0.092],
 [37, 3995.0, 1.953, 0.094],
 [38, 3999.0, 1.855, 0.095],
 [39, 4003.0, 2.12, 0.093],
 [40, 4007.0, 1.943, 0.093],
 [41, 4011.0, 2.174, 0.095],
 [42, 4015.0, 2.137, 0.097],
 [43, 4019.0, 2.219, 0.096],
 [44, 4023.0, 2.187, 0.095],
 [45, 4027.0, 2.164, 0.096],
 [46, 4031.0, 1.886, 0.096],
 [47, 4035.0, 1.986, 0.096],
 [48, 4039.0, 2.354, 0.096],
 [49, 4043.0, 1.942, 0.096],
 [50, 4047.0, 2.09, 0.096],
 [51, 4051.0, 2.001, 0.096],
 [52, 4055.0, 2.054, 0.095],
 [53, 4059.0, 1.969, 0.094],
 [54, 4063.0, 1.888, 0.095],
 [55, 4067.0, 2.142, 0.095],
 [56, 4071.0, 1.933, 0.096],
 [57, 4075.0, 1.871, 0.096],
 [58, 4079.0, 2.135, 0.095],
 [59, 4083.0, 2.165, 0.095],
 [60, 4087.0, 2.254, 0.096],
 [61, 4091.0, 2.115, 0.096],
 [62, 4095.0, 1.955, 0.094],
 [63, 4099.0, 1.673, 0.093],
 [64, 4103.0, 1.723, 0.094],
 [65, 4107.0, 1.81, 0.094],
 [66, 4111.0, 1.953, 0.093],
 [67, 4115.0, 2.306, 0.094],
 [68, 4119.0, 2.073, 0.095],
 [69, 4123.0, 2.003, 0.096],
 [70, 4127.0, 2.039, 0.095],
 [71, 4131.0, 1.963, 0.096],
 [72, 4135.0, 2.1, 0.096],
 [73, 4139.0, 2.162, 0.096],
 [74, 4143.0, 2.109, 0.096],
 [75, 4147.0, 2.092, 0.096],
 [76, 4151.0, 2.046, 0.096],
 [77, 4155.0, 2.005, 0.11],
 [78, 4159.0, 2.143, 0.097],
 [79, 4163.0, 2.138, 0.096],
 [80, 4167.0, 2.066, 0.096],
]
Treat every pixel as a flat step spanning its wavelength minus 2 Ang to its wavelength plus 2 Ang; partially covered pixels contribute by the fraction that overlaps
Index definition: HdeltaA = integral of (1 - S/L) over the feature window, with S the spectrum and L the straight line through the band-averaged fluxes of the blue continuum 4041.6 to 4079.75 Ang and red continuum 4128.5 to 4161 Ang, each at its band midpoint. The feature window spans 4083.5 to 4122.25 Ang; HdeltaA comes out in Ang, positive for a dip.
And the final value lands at 0.9 Ang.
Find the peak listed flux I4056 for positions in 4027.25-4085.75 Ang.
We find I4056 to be 2.354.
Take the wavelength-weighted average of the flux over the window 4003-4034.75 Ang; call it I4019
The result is 2.1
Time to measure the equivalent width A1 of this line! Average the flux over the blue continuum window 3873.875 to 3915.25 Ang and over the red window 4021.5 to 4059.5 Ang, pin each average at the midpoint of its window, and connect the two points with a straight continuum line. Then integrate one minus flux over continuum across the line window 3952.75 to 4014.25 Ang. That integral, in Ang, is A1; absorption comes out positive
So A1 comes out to 6.5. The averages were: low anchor 1.43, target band 1.64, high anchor 2.07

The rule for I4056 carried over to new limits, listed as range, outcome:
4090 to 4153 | 2.306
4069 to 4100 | 2.254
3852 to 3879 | 1.811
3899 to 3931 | 1.748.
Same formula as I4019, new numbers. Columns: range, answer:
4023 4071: 2.04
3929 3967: 1.22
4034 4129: 2.02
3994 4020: 2.06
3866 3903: 1.42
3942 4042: 1.75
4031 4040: 2.09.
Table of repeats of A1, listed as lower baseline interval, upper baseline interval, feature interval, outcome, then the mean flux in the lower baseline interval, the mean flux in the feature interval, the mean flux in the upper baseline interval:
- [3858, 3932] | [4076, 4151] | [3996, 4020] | -4.3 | 1.45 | 2.06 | 2.03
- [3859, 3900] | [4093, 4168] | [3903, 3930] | -0.7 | 1.43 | 1.55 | 2.02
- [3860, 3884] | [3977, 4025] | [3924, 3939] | 6.2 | 1.47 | 1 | 1.98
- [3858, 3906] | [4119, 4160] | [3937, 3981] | 9.2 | 1.43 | 1.28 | 2.06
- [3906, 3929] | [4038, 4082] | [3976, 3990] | 0.5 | 1.59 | 1.73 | 2.03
